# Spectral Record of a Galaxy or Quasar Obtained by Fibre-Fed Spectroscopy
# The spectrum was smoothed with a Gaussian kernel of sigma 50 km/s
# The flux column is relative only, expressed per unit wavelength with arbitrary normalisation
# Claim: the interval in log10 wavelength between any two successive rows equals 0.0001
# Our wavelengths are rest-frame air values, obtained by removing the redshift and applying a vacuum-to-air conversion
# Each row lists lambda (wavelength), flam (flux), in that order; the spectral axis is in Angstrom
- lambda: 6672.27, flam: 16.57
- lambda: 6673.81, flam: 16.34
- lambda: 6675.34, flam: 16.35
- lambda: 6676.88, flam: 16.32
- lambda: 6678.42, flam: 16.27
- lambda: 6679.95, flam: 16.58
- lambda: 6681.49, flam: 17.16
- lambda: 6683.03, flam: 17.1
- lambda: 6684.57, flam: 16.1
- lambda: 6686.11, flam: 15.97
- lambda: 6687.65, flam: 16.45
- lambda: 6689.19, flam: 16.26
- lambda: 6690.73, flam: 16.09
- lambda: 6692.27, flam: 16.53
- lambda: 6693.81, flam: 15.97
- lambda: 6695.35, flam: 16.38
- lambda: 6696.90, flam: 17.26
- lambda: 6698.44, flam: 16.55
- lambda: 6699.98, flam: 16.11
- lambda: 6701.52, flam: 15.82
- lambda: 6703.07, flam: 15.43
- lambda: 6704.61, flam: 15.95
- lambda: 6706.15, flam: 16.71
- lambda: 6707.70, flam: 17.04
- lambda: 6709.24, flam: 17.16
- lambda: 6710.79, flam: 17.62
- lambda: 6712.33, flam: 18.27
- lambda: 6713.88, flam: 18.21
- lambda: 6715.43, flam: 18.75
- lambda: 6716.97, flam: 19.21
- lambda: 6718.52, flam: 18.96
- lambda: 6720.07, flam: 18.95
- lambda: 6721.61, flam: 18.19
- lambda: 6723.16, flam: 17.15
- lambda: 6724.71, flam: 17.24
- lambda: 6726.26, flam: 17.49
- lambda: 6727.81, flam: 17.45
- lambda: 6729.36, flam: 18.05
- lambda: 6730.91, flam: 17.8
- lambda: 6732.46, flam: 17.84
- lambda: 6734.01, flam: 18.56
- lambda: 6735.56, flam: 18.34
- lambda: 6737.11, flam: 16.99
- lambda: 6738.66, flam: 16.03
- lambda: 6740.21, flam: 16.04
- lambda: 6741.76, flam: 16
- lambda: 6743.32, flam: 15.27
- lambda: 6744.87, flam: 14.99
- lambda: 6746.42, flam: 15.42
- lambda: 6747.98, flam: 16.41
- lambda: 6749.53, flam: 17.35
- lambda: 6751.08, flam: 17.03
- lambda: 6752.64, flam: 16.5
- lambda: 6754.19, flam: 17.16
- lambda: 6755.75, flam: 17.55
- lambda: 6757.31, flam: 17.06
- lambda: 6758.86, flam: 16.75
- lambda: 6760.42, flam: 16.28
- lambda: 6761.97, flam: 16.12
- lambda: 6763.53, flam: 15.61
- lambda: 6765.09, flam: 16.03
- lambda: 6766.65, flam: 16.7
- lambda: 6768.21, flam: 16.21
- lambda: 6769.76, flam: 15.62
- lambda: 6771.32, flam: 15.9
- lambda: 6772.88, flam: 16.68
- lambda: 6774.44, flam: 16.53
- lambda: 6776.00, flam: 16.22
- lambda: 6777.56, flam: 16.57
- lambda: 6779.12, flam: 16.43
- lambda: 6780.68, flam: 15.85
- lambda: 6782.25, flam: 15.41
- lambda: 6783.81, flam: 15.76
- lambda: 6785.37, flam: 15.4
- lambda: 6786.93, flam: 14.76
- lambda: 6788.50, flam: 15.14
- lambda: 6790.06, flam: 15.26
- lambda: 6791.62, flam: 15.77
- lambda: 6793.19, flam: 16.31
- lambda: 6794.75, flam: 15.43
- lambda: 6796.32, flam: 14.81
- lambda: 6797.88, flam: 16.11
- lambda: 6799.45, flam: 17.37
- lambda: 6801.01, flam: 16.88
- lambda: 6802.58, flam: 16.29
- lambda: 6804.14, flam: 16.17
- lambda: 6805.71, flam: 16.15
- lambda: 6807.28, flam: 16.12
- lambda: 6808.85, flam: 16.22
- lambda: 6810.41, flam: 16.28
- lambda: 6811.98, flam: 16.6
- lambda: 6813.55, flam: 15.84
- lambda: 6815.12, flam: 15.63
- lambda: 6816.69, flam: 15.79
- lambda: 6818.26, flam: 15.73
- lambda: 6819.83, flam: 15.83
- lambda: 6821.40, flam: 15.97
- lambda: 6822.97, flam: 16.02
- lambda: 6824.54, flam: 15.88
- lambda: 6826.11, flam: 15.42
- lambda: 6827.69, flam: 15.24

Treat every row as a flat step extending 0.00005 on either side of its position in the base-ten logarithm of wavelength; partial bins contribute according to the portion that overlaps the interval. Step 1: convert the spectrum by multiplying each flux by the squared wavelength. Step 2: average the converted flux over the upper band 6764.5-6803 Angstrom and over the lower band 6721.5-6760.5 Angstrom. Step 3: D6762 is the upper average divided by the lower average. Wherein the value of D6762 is 0.95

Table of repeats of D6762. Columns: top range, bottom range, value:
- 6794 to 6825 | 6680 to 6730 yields 0.97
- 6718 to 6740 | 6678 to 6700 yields 1.09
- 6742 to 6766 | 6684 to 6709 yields 1.02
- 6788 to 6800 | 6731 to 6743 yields 0.94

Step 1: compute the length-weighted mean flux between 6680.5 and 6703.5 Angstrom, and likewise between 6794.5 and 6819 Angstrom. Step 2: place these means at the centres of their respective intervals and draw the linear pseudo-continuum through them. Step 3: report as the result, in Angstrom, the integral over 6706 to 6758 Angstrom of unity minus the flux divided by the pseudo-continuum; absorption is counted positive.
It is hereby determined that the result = -3.37 Angstrom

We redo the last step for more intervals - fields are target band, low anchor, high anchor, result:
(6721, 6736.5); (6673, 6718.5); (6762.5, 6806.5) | -1.2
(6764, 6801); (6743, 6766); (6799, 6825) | 0.8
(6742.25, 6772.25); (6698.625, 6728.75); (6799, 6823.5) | 1.0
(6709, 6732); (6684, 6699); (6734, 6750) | -2.4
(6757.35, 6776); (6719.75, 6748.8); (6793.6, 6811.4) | 0.4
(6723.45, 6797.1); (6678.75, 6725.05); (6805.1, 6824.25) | 0.5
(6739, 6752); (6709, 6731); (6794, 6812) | 1.1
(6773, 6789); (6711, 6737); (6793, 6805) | 0.8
